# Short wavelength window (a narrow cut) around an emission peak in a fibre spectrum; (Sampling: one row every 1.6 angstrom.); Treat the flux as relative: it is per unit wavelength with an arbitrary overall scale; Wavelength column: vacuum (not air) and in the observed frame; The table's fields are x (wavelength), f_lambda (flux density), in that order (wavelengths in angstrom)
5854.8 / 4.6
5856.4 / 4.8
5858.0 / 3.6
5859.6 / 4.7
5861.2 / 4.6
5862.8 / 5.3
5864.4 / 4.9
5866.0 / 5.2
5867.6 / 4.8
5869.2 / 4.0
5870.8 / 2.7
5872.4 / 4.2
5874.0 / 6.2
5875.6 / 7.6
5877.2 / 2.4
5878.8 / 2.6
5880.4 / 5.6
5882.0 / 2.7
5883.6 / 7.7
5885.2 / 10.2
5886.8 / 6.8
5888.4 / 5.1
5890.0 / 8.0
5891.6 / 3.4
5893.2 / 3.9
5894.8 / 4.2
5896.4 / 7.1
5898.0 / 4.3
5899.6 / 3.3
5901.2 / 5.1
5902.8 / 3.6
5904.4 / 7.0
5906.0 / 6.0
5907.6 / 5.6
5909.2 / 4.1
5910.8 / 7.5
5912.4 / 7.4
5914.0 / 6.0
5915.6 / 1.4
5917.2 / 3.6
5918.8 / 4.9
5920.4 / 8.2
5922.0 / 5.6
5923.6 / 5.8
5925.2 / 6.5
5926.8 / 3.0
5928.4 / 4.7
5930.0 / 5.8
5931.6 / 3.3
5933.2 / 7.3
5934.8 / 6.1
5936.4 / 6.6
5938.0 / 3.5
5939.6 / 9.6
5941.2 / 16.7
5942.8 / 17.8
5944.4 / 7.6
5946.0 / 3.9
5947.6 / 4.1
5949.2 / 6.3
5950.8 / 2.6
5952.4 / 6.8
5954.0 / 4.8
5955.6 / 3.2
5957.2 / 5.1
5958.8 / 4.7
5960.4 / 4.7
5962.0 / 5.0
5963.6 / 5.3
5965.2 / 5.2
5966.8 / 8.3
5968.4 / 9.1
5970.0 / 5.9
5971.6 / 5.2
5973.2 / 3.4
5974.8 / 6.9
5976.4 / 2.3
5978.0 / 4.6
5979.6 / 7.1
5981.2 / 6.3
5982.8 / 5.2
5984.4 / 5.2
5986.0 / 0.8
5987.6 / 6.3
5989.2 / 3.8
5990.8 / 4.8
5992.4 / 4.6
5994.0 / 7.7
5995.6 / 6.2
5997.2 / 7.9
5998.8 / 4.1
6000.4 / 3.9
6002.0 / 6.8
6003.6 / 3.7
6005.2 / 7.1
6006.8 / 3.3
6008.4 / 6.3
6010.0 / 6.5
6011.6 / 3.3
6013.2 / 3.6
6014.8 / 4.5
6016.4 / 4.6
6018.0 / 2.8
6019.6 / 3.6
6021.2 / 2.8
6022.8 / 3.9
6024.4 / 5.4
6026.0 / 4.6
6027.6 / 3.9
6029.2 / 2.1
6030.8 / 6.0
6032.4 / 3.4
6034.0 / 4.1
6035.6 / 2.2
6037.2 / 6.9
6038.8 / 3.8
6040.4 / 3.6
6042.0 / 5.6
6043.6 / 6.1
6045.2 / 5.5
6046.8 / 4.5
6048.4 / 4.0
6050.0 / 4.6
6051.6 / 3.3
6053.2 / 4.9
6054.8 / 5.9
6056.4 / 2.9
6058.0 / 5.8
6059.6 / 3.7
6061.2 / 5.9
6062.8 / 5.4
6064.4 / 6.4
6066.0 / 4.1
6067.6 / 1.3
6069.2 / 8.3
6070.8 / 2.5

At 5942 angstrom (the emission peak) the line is [O III] 5007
